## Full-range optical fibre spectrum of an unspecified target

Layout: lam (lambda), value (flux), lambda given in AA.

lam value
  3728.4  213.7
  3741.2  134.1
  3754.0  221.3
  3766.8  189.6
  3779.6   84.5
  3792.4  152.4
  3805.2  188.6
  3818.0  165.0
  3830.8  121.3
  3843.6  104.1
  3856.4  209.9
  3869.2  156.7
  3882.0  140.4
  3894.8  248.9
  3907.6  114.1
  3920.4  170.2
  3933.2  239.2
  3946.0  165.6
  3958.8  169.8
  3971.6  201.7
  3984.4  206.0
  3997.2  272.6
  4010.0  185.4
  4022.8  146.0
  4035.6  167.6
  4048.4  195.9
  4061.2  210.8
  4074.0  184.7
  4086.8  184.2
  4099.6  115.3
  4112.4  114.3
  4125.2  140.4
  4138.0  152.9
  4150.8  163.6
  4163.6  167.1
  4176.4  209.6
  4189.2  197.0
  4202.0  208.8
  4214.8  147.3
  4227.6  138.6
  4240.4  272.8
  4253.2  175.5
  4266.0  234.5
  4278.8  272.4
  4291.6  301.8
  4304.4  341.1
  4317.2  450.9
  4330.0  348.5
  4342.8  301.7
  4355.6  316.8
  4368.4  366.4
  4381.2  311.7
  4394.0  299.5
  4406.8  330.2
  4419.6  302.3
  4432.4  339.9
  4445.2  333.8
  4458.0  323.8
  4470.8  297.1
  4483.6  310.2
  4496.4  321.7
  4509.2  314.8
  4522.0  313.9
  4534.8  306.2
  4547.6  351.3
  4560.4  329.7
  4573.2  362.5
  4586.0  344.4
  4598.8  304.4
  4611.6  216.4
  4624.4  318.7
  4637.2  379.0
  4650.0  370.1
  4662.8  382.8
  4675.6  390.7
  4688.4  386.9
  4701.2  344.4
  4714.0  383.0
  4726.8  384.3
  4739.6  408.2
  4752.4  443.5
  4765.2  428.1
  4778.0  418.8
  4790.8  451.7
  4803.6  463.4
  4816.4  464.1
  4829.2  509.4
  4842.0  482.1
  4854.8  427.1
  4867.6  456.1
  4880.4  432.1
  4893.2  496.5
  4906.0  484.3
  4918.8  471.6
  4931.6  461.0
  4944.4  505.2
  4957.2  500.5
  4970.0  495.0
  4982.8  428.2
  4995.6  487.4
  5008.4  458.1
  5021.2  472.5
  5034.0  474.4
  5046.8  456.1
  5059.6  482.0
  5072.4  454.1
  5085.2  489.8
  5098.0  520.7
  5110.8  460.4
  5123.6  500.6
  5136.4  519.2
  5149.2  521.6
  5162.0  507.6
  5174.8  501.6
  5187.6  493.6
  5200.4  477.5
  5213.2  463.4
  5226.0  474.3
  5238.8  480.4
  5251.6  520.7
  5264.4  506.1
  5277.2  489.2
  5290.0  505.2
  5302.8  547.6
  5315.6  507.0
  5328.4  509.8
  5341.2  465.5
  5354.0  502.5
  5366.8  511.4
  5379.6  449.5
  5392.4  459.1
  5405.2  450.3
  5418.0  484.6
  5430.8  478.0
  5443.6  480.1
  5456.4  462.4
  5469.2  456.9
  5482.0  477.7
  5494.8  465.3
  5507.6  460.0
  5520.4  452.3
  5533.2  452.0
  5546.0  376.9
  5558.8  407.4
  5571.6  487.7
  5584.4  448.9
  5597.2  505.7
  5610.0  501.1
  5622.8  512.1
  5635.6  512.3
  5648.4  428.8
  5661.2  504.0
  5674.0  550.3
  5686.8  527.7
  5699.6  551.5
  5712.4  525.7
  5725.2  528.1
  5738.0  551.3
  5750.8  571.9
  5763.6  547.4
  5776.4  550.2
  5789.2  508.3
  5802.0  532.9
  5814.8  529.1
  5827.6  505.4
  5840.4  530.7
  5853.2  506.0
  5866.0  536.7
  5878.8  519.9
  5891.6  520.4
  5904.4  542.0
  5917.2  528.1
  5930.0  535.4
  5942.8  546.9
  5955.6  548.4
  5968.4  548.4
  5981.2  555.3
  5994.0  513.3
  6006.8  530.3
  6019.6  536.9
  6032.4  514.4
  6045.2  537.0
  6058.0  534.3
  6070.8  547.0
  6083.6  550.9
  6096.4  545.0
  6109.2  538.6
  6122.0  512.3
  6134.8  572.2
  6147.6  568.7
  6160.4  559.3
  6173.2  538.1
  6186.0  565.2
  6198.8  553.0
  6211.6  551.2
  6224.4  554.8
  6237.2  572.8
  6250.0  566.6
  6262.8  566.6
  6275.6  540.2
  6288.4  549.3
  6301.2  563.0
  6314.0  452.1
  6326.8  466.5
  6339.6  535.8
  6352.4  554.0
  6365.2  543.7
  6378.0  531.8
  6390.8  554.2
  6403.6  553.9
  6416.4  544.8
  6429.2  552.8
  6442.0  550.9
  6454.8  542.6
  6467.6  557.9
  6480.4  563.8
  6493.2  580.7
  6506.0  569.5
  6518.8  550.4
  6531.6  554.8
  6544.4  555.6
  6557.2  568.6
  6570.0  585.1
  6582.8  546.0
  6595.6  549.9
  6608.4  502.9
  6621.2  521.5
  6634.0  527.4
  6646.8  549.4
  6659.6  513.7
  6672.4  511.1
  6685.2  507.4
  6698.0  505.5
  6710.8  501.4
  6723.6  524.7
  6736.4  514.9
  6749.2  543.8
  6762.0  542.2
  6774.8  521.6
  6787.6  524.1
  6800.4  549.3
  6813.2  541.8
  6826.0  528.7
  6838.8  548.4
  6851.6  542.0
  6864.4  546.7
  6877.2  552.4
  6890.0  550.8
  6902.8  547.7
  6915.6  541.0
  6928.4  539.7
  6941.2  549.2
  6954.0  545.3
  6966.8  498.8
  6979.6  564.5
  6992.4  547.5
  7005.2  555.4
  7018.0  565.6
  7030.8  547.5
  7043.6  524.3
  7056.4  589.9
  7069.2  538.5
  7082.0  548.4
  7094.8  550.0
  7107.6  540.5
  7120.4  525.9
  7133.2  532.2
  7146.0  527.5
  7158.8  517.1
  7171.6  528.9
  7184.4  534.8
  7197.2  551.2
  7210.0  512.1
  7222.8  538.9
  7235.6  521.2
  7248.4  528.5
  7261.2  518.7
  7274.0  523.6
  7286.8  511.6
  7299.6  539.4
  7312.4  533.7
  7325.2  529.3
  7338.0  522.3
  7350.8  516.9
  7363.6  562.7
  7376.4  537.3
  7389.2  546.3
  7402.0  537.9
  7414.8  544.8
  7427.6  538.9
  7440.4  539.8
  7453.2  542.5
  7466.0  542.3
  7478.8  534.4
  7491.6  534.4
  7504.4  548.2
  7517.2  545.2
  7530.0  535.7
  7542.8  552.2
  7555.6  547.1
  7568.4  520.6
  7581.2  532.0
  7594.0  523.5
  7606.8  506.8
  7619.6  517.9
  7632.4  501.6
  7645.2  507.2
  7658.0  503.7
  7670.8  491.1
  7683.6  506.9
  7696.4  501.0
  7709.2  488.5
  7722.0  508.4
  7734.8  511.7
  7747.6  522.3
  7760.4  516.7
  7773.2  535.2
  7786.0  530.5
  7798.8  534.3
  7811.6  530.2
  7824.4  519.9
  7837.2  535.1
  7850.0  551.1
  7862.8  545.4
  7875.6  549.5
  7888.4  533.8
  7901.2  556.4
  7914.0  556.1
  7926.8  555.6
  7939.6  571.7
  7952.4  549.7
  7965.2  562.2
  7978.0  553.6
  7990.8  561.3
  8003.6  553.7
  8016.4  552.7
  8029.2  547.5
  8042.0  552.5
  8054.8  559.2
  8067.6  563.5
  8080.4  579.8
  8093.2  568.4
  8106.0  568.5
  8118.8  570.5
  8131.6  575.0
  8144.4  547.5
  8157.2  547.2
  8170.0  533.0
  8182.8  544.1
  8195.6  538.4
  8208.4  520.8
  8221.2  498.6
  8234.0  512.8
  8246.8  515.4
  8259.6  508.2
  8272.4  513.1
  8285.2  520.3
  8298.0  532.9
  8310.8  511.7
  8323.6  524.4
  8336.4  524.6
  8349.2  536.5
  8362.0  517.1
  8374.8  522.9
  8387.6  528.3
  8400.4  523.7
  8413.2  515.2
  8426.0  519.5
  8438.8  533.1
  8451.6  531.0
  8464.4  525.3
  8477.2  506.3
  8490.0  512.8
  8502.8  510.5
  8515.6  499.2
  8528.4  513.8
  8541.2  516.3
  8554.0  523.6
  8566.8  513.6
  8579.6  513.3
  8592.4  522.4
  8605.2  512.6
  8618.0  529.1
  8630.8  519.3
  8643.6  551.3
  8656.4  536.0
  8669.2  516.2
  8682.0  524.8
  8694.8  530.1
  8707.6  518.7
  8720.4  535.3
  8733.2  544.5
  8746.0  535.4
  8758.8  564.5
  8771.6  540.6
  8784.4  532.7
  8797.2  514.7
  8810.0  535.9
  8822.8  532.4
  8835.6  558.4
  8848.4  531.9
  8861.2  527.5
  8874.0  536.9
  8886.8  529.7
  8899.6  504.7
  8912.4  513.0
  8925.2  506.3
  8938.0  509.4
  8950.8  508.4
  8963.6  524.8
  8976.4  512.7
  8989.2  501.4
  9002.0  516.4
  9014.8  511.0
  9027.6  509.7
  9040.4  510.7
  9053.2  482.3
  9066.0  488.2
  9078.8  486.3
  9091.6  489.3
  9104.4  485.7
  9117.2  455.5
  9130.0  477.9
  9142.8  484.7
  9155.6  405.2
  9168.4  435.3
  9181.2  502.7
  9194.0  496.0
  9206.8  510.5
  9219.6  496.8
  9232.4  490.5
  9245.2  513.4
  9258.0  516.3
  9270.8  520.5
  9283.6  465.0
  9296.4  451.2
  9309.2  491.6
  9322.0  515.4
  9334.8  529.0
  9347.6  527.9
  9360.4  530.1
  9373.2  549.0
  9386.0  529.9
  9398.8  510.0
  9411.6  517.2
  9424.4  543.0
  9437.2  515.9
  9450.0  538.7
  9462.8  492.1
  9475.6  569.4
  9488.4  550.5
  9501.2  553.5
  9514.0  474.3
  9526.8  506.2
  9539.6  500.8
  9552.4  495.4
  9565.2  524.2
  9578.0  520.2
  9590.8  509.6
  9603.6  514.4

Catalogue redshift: 0.07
